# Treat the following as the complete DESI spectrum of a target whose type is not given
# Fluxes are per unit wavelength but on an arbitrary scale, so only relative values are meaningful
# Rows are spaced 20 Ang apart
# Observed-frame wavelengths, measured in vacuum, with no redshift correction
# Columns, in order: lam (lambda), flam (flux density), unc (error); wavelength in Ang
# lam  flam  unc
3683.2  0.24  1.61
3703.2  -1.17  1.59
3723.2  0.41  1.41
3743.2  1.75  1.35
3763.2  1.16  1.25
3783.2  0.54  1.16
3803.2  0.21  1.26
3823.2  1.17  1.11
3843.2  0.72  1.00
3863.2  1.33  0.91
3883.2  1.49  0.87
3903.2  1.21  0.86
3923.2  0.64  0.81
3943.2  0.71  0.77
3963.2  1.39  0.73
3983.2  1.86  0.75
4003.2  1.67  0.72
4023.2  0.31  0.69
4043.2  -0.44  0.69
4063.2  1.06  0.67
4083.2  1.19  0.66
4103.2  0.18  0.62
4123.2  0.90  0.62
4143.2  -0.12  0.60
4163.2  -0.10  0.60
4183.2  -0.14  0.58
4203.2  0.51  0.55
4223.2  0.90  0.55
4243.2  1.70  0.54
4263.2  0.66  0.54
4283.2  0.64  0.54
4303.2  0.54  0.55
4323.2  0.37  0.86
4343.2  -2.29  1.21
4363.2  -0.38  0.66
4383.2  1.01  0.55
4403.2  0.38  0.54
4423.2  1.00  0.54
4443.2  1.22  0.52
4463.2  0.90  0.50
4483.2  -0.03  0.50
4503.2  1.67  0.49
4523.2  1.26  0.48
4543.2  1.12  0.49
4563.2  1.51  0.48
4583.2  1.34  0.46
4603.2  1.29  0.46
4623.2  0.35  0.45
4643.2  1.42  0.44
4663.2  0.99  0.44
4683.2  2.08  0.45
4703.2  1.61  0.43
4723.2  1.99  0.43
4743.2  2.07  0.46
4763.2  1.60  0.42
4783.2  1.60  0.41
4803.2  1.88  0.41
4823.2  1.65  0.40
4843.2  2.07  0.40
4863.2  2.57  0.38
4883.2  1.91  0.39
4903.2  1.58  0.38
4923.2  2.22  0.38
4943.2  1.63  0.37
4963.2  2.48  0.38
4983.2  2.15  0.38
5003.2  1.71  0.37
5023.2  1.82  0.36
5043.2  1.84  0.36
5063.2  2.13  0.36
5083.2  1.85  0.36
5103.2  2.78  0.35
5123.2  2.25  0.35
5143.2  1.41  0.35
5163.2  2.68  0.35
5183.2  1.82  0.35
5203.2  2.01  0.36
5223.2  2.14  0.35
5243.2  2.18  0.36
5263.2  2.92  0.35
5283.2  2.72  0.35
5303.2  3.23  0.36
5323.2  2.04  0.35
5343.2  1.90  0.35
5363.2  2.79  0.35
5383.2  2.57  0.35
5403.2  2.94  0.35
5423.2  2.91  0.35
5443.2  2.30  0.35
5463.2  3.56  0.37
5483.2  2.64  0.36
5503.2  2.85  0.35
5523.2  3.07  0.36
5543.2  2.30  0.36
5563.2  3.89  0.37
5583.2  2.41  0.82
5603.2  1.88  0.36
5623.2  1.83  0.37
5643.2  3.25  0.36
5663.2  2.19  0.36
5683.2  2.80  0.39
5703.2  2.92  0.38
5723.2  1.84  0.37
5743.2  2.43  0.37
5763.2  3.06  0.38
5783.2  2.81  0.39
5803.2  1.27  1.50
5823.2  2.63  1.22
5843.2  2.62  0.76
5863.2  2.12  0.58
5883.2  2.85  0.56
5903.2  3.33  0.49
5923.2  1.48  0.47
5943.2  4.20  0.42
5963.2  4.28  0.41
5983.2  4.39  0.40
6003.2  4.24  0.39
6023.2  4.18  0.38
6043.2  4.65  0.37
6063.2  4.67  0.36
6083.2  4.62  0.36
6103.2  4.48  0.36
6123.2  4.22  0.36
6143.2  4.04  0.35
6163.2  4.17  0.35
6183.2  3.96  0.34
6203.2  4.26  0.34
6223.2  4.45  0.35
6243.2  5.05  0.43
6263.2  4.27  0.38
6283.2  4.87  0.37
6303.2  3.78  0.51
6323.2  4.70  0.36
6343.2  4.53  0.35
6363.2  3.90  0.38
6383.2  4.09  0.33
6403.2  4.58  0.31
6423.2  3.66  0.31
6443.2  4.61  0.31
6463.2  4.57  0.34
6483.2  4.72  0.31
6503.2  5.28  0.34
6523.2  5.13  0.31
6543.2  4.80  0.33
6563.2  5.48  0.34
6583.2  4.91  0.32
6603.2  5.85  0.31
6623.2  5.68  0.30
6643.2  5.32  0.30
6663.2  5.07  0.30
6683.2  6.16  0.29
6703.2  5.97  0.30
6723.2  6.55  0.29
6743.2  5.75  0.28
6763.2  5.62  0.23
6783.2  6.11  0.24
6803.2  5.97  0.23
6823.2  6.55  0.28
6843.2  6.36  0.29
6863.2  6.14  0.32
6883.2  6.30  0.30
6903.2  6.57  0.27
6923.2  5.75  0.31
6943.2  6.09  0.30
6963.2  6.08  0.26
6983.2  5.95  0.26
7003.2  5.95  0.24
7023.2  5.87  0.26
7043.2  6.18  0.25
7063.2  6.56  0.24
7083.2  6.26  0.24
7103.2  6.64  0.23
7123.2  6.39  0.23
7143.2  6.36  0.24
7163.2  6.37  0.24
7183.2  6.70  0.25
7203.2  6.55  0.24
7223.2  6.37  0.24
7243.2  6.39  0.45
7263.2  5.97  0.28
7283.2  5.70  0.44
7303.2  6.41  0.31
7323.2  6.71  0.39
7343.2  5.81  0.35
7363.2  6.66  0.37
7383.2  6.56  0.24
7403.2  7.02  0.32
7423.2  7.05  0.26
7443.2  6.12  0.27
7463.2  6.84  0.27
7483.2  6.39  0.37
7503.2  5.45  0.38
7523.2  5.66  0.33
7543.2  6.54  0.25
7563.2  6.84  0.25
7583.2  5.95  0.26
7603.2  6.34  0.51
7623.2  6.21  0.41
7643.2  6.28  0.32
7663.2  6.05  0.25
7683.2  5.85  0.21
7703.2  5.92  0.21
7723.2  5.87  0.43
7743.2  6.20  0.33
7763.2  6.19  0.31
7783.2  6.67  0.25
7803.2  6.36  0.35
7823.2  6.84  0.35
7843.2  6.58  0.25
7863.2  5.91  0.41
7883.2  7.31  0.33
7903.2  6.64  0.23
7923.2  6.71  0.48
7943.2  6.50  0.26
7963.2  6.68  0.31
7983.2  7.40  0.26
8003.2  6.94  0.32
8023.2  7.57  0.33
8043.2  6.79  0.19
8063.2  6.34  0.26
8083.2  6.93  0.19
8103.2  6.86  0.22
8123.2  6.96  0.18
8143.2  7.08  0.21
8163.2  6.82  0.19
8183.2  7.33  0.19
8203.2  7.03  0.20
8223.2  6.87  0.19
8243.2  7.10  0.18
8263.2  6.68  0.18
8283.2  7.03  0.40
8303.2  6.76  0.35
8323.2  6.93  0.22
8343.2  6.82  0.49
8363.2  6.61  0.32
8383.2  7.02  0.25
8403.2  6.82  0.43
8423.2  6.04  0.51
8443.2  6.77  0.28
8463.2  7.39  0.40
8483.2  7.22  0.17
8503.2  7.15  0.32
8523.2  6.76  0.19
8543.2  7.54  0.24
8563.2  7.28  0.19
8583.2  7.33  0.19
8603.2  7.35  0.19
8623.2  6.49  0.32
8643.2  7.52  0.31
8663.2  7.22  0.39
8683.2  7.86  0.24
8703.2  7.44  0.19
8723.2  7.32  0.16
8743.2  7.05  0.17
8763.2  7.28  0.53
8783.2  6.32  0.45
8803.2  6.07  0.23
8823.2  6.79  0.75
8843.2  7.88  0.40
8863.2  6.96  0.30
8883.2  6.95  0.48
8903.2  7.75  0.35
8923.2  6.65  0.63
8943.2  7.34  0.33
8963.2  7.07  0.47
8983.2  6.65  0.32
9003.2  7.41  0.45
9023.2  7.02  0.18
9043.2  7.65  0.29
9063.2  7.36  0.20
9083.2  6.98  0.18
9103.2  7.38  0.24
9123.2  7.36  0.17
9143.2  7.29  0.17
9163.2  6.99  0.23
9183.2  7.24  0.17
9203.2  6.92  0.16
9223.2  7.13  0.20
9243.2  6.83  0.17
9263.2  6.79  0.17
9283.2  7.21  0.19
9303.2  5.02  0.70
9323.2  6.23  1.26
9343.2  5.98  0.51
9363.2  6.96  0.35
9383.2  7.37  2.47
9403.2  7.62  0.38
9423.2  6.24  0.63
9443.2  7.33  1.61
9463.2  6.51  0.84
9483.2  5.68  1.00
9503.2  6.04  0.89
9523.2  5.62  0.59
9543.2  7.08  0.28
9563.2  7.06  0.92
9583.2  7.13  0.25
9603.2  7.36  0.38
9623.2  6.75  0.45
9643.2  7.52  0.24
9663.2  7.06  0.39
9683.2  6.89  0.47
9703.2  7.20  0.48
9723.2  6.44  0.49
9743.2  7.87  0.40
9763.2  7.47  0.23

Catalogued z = 0.49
